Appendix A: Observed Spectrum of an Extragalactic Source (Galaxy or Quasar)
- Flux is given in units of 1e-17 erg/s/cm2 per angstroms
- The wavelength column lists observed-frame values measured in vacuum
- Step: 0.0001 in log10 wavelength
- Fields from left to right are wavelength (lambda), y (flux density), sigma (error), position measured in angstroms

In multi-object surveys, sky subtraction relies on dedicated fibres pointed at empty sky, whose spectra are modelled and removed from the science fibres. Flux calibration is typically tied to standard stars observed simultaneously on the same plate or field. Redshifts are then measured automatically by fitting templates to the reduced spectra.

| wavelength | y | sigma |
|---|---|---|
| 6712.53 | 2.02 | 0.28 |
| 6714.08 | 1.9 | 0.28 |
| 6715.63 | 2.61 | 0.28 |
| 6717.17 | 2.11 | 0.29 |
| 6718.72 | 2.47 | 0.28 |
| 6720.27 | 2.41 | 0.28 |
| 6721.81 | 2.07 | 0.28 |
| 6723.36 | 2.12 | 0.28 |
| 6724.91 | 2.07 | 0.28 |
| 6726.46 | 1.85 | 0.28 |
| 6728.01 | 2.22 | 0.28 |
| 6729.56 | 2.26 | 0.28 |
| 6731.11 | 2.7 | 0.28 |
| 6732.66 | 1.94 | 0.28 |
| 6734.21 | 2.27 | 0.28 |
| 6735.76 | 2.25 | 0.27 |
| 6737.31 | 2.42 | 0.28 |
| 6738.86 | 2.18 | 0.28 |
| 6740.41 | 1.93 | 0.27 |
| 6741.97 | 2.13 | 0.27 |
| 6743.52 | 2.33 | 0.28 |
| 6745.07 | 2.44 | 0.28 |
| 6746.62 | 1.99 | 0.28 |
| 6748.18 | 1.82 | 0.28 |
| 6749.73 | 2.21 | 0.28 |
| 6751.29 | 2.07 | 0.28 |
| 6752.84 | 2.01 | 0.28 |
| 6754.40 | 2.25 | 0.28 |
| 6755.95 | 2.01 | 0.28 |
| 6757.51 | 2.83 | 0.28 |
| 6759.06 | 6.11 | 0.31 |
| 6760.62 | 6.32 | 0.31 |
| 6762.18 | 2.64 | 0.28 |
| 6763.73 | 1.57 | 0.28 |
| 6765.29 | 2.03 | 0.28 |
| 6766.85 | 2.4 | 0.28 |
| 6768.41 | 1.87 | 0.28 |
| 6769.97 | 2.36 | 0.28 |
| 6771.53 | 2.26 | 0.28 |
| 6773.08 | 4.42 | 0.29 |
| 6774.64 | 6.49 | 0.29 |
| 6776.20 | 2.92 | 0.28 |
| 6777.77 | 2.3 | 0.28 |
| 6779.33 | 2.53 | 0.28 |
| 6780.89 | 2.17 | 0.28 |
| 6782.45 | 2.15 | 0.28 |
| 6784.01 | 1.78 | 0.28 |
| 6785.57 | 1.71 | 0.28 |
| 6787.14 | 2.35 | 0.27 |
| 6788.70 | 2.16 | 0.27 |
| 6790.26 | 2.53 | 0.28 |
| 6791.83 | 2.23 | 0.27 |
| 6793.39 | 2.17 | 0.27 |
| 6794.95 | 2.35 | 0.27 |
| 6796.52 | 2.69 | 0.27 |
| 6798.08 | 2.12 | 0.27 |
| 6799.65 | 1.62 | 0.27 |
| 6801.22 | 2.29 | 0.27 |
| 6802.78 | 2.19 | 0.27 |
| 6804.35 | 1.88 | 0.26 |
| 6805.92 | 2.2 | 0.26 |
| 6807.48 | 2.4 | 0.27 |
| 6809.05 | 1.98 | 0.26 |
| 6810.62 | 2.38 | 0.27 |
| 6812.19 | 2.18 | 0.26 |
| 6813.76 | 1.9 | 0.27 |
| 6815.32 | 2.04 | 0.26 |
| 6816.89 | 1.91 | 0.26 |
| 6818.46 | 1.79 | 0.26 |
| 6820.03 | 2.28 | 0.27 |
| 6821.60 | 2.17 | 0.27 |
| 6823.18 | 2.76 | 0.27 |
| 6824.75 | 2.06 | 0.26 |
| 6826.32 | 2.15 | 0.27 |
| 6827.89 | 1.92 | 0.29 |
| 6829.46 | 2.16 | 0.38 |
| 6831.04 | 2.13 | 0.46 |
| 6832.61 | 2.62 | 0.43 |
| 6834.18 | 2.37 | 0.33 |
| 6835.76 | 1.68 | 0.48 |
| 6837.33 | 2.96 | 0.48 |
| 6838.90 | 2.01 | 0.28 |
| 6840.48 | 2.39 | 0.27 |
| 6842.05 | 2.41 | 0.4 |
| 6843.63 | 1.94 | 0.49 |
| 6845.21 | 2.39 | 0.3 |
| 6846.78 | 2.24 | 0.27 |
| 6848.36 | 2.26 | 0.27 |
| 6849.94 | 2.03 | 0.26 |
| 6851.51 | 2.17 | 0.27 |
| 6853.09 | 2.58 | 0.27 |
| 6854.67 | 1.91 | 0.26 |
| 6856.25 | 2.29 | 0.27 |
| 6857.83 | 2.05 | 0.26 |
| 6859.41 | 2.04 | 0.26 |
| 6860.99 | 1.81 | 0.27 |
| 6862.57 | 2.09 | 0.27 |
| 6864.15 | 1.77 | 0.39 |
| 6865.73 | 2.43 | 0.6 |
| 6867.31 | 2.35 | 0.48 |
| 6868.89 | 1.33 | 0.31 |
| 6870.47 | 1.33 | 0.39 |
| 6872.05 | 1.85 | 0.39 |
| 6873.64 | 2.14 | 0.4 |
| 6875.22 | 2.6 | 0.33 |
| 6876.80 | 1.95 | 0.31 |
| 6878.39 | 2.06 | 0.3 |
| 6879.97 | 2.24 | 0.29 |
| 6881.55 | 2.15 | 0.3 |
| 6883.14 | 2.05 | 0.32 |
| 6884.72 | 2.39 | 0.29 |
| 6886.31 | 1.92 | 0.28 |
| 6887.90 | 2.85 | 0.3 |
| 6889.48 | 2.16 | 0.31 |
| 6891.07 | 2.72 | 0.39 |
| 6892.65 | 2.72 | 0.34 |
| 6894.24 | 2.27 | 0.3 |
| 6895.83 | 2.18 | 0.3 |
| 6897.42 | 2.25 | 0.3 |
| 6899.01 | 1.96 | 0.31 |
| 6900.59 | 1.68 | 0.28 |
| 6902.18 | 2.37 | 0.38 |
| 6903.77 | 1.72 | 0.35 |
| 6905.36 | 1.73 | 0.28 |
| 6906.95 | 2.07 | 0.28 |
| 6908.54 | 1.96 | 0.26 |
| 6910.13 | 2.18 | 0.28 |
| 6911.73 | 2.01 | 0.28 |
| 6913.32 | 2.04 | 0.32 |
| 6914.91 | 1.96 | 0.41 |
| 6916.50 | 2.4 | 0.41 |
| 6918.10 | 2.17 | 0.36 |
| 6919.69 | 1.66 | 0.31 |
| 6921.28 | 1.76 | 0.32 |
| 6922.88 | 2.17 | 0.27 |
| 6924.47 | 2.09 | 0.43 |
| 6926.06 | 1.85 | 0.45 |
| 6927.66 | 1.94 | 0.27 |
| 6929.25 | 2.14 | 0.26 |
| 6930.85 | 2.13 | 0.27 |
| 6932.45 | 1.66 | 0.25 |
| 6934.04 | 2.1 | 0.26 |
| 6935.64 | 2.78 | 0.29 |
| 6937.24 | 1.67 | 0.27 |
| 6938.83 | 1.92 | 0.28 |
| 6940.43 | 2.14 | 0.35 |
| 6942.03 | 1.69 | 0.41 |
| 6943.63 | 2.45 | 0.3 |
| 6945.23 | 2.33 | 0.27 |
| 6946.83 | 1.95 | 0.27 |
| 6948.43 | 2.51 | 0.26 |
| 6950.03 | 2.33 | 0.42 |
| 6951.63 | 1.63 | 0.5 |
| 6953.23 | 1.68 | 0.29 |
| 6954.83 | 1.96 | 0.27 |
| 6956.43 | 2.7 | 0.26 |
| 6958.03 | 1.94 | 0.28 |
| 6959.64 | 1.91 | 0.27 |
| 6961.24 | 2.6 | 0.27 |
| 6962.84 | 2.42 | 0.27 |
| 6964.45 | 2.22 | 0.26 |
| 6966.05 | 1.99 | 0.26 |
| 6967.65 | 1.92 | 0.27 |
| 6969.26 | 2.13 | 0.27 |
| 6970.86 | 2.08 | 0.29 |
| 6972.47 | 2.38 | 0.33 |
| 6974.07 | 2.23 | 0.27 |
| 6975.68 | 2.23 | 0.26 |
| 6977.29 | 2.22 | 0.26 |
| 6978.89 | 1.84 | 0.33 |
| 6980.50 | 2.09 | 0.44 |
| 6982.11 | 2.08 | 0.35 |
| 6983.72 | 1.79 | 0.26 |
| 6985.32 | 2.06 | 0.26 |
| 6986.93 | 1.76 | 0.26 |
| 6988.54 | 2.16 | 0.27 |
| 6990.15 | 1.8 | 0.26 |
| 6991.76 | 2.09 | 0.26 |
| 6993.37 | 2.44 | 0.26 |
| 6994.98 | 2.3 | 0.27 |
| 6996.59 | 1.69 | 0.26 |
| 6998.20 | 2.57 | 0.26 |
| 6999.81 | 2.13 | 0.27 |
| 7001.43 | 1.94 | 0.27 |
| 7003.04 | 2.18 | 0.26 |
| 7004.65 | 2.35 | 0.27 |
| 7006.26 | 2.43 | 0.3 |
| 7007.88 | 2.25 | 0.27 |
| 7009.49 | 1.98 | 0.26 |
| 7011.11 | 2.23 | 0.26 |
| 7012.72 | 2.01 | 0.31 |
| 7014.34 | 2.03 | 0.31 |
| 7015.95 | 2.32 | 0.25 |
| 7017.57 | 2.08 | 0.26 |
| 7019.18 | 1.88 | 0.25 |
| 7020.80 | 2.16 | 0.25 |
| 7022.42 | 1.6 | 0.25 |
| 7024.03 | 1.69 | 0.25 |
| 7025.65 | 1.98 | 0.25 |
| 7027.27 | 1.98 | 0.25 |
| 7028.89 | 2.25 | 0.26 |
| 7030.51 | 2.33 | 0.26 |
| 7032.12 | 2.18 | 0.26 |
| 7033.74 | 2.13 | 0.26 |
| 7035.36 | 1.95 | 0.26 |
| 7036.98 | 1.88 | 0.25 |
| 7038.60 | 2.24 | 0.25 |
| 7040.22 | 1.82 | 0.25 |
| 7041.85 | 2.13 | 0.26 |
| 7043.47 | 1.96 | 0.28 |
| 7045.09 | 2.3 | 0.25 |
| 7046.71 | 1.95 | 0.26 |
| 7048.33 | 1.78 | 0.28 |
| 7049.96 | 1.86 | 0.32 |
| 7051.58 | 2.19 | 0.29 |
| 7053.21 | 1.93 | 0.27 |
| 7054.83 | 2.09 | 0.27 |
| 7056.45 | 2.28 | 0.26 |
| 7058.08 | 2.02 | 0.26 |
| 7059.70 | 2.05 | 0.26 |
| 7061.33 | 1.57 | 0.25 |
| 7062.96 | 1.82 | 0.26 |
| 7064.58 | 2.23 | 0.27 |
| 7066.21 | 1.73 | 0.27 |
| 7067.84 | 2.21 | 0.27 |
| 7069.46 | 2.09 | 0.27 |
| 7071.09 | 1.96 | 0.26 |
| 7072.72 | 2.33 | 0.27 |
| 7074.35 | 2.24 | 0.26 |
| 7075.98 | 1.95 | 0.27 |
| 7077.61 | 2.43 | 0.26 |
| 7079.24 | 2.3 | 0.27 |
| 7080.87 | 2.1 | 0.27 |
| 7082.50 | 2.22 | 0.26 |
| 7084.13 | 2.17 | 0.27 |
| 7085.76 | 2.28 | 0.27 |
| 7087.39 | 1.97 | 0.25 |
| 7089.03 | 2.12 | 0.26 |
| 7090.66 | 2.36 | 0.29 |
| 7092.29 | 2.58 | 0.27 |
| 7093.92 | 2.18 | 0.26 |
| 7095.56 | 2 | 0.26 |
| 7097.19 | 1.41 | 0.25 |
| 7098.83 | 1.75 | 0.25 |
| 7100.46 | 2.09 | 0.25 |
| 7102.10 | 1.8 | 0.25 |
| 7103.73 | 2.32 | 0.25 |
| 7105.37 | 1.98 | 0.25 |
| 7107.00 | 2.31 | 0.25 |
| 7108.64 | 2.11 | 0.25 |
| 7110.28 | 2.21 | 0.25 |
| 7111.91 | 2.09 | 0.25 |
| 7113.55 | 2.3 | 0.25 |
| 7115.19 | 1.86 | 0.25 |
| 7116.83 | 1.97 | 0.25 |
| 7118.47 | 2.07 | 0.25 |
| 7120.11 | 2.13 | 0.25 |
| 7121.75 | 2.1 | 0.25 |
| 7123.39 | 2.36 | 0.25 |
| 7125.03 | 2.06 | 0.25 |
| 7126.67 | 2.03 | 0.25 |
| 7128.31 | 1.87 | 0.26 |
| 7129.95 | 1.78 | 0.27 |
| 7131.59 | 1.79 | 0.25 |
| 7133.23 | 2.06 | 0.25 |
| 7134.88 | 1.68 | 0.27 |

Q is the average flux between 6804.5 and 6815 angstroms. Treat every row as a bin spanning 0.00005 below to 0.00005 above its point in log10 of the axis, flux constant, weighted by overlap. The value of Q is 2.15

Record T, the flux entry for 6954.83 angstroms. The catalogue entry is 1.96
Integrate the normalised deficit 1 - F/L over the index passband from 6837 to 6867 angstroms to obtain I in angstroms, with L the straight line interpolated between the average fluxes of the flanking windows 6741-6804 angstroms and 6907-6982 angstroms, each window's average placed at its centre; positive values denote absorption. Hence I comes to 2.00 angstroms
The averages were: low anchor 2.56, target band 2.19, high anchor 2.09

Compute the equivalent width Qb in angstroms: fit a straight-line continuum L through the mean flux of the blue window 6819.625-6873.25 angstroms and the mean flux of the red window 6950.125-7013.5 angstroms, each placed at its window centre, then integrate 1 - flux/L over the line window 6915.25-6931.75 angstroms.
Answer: 0.8 angstroms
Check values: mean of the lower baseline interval 2.14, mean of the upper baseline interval 2.12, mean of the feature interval 2.03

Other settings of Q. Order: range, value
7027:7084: 2.07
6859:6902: 2.13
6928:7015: 2.11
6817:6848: 2.23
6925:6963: 2.1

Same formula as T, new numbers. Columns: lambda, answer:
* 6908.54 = 1.96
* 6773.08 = 4.42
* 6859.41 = 2.04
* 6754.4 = 2.25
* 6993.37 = 2.44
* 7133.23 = 2.06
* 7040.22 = 1.82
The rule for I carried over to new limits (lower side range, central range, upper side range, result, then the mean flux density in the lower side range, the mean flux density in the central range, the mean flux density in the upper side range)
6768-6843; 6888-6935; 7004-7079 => 2.83 angstroms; 2.34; 2.08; 2.06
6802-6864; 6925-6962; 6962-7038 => 0.57 angstroms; 2.17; 2.09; 2.09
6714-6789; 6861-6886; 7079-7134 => 3.39 angstroms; 2.51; 2.04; 2.08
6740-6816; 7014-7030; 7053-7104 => 1.15 angstroms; 2.49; 2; 2.08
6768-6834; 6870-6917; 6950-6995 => 1.66 angstroms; 2.35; 2.13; 2.1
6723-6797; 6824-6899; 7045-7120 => 6.39 angstroms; 2.52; 2.18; 2.08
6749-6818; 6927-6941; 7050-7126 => 1.54 angstroms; 2.52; 2.05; 2.09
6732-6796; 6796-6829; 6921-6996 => 4.17 angstroms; 2.56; 2.13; 2.09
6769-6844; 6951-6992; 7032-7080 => 1.43 angstroms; 2.34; 2.08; 2.05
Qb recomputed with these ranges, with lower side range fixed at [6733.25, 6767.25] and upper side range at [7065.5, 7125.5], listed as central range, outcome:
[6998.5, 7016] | 0.41 angstroms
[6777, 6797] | 2.18 angstroms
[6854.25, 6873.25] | 3.68 angstroms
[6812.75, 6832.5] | 2.70 angstroms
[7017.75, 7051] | 2.82 angstroms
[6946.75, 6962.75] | 1.05 angstroms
